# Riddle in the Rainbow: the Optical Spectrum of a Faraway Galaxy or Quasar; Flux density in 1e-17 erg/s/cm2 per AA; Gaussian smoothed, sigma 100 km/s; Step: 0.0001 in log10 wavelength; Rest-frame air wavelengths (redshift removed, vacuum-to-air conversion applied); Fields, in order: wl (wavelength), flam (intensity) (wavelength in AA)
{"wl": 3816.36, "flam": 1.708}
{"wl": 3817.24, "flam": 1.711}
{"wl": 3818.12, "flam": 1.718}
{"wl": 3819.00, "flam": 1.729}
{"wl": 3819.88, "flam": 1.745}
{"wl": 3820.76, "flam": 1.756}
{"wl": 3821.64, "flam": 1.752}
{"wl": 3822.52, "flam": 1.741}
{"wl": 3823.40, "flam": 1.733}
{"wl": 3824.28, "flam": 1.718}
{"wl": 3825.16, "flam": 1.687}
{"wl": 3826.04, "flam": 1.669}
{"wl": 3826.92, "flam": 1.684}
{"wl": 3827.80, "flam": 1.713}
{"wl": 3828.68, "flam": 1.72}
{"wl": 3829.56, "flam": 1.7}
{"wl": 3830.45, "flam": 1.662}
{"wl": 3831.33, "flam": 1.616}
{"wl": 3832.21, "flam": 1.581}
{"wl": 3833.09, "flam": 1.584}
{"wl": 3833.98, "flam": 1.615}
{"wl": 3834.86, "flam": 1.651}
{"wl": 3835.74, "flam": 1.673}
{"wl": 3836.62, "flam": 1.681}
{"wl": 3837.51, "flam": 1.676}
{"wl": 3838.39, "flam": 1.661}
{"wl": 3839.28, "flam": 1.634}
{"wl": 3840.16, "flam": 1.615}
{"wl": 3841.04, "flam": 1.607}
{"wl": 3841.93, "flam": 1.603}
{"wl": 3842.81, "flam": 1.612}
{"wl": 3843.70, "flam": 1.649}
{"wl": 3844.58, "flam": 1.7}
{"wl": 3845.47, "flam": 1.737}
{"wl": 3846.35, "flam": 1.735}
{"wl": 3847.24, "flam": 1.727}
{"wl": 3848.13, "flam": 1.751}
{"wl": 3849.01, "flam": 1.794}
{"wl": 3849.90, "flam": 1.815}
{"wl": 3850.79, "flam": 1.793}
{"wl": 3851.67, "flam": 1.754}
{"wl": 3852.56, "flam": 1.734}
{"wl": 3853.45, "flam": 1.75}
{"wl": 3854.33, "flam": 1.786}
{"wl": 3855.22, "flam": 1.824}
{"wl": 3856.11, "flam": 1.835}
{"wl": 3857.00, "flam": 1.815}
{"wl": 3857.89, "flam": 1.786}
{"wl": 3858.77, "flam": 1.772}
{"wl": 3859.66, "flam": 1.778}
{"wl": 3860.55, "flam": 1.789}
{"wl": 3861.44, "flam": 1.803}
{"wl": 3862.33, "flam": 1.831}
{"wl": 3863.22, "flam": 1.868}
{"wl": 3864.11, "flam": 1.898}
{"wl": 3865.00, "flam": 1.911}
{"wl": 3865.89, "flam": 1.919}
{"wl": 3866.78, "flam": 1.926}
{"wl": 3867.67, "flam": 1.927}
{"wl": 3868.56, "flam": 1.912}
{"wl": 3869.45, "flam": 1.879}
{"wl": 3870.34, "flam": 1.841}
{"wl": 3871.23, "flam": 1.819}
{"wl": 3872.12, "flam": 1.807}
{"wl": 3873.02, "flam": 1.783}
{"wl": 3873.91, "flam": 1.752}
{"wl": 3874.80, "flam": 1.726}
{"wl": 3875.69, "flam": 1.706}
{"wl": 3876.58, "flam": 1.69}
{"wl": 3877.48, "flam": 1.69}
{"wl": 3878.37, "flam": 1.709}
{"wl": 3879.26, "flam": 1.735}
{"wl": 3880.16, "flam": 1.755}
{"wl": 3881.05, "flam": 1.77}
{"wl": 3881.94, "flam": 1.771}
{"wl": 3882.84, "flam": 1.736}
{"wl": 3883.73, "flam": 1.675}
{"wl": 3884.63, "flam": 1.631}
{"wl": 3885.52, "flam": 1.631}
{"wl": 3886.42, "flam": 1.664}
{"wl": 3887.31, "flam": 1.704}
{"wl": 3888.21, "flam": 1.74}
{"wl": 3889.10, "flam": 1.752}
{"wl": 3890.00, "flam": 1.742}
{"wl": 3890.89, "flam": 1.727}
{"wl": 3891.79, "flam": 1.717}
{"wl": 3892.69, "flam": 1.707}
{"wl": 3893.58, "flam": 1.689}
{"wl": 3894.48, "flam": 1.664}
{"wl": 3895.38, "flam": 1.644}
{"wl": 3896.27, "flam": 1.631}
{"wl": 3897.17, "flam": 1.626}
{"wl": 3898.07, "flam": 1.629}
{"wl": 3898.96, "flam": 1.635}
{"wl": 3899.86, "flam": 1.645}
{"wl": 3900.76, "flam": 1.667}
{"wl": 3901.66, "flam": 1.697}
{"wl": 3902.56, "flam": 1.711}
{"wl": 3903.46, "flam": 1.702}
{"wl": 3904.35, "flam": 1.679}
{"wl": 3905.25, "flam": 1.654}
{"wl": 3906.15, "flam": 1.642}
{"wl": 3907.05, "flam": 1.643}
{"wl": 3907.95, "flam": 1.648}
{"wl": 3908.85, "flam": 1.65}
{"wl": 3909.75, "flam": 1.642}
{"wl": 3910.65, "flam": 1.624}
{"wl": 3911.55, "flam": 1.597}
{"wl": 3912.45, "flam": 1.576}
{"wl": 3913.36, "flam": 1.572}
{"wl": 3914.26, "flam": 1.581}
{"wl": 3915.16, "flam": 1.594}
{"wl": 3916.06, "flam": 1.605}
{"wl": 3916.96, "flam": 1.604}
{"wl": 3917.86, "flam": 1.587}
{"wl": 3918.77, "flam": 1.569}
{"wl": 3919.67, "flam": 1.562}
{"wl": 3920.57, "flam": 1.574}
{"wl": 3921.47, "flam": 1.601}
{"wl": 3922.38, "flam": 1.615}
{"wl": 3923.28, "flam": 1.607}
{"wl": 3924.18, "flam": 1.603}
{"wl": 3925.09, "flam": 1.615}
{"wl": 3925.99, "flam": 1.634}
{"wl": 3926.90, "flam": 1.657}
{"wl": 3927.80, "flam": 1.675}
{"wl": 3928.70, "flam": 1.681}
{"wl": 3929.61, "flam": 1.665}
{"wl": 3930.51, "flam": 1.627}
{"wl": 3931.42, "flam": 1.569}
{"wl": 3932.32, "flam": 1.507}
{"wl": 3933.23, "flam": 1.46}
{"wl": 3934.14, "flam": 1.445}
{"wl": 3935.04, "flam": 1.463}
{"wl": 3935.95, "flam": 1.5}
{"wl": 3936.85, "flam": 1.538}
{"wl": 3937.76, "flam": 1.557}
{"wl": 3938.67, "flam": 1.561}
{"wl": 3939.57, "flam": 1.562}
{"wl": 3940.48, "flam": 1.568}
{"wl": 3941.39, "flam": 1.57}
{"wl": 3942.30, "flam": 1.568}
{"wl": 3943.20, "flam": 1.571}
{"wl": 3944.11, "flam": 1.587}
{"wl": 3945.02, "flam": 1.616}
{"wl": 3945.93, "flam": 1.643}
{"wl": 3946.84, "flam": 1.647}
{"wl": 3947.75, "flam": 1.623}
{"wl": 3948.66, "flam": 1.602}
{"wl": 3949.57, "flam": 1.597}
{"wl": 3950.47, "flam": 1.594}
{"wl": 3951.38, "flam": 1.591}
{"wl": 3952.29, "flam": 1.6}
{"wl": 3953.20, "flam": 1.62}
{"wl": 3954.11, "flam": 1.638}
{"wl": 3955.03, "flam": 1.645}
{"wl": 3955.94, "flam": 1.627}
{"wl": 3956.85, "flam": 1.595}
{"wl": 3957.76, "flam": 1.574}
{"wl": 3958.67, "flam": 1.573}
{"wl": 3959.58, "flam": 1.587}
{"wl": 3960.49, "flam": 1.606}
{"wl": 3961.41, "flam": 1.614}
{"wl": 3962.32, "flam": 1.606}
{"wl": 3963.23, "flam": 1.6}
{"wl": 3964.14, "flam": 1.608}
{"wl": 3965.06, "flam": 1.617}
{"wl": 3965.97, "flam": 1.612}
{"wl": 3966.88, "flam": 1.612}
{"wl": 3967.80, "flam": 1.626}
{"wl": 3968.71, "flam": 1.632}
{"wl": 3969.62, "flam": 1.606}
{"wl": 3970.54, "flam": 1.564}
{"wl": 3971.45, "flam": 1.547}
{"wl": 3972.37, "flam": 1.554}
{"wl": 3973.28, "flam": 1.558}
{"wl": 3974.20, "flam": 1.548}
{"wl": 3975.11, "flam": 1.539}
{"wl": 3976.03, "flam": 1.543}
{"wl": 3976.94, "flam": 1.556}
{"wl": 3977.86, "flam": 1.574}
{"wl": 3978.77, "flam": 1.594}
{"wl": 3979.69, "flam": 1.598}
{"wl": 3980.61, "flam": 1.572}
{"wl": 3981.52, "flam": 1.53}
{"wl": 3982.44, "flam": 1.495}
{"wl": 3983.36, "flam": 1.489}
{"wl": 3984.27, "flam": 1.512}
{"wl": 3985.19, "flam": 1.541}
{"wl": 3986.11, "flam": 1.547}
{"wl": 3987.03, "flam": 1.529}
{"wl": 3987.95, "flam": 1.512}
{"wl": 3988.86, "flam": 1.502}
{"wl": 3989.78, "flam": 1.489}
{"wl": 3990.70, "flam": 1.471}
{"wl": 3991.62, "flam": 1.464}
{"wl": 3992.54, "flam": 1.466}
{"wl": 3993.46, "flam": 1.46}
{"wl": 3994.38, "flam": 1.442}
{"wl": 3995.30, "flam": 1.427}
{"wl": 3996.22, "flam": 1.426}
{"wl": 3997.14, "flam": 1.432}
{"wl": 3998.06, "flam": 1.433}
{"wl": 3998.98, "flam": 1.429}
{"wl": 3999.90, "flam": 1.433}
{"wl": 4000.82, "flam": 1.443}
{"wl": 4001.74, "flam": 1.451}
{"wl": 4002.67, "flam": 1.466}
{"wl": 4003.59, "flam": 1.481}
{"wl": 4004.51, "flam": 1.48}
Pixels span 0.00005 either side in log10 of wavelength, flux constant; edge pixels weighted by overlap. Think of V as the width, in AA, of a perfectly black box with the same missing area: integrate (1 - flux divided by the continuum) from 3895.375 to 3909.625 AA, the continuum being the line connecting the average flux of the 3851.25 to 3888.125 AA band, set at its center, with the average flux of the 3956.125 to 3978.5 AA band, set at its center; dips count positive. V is 0.5 AA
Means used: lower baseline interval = 1.78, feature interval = 1.66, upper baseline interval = 1.59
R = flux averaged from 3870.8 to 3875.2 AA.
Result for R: 1.78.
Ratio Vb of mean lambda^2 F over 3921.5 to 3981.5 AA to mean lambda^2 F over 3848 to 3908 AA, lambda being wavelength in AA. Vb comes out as 0.94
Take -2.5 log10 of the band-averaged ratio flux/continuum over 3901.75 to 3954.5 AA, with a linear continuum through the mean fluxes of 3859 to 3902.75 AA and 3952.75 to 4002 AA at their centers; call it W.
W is 0.03 mag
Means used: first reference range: 1.75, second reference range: 1.54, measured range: 1.6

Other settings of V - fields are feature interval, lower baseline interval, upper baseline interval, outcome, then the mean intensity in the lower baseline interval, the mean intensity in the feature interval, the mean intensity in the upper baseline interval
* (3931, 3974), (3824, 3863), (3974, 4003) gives -0.9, 1.71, 1.58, 1.5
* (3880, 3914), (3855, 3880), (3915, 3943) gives 0.5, 1.81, 1.67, 1.58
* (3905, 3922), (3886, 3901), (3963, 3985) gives 0.5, 1.68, 1.61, 1.57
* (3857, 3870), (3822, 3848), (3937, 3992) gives -1.6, 1.67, 1.86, 1.57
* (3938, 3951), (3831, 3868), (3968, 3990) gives 0.1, 1.74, 1.59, 1.55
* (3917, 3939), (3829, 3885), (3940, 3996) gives 0.7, 1.75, 1.58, 1.57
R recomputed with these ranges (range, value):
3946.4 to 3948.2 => 1.63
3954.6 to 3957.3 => 1.62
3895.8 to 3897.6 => 1.63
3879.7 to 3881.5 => 1.76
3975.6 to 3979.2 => 1.57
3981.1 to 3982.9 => 1.51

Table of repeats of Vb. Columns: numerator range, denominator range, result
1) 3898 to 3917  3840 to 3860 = 0.97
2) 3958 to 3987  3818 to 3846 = 1.01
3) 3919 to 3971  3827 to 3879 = 0.96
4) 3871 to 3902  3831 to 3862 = 1.01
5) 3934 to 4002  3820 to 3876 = 0.94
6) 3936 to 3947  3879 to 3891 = 0.95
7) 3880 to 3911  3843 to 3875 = 0.95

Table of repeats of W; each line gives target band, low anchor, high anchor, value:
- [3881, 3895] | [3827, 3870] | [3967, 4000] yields -0.02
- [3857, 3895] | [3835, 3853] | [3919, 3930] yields -0.06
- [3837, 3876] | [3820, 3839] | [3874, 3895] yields -0.05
